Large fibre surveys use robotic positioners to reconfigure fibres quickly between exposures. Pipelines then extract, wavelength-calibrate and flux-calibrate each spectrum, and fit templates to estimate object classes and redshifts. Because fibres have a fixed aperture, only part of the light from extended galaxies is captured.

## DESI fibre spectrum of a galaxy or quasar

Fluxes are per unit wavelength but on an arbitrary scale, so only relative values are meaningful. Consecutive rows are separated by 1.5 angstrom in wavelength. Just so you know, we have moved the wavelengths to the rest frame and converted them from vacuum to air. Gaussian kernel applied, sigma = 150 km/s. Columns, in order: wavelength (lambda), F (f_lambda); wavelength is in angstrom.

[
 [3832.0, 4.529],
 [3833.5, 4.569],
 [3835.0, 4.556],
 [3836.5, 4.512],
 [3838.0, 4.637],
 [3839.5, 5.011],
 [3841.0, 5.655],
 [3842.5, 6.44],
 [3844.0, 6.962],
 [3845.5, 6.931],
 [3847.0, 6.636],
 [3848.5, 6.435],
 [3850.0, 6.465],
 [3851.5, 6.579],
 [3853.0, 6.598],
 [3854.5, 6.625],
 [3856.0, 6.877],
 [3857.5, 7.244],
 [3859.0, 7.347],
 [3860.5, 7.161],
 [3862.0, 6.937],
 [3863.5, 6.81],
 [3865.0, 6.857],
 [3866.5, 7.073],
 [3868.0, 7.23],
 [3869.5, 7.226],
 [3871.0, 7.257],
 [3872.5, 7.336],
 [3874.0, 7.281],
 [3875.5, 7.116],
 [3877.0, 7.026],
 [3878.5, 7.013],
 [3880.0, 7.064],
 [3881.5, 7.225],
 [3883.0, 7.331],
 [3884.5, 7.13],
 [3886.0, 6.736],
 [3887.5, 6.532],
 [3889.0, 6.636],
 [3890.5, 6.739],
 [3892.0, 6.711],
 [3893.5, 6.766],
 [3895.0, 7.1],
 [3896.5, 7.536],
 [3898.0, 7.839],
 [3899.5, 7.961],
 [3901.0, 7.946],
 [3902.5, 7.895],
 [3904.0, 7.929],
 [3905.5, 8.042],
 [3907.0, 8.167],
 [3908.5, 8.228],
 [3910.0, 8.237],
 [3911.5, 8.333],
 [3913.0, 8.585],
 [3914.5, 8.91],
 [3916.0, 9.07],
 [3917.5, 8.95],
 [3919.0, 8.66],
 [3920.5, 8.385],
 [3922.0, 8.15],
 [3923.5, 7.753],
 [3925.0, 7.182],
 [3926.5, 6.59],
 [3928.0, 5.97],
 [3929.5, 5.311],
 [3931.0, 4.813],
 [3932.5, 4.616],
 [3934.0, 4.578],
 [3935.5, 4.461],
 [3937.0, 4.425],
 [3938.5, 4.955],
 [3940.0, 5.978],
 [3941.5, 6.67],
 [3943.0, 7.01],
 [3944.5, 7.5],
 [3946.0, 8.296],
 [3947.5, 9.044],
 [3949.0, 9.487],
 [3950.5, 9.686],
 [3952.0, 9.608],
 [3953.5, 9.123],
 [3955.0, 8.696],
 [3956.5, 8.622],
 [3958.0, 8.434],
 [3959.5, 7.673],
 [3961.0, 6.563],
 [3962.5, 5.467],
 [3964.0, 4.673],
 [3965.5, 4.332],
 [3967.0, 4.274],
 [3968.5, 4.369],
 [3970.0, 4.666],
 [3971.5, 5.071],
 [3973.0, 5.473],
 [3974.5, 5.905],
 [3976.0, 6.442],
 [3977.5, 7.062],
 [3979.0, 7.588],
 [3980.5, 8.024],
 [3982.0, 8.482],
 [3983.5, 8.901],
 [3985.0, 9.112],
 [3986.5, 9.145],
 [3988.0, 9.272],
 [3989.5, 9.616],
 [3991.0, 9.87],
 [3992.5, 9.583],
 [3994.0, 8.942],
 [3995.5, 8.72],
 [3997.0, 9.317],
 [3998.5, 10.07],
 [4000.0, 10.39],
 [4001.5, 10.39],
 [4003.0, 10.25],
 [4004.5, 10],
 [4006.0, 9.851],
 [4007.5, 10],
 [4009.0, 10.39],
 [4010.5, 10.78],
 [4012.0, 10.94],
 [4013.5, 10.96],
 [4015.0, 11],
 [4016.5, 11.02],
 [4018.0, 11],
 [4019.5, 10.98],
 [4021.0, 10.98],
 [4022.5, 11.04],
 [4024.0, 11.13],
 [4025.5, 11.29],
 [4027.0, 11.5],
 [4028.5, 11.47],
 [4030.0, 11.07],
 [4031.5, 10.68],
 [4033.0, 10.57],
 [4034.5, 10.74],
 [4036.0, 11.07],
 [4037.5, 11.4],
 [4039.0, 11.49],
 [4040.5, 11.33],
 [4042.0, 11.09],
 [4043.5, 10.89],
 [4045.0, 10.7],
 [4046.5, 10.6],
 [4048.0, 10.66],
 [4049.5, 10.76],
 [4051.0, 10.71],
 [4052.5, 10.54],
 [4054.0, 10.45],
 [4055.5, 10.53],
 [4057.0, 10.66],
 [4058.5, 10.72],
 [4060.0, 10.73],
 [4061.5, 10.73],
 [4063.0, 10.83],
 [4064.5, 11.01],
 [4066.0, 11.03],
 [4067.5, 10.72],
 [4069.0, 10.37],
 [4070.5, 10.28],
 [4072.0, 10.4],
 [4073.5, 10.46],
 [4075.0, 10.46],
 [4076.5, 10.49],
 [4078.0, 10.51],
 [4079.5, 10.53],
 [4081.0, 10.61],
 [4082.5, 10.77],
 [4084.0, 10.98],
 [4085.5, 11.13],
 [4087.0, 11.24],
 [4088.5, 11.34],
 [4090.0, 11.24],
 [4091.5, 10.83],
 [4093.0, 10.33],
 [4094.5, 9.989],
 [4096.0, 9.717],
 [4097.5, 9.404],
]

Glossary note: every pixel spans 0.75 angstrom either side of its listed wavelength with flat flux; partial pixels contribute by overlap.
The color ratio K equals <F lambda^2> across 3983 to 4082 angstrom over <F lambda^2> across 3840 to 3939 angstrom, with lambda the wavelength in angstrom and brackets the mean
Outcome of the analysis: 1.6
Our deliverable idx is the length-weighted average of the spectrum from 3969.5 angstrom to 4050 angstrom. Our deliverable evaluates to 9.82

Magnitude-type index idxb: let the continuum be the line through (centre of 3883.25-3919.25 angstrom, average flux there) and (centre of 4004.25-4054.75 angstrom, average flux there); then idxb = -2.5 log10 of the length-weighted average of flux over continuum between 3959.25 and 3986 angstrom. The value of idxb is 0.44 mag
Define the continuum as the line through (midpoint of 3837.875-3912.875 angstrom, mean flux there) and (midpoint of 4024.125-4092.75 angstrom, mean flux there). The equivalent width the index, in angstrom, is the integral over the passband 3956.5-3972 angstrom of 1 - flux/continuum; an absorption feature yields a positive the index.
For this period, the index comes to 5.5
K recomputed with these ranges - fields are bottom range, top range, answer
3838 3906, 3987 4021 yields 1.56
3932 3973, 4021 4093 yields 1.73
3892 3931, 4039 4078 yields 1.49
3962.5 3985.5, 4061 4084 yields 1.79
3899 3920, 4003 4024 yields 1.35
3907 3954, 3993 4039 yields 1.50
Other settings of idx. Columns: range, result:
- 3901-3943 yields 7.08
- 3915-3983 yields 6.86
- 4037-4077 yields 10.7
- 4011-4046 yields 11.1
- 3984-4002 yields 9.51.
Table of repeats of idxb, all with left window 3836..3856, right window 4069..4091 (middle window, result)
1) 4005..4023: -0.14 mag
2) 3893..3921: -0.11 mag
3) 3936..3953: 0.09 mag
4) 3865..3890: -0.05 mag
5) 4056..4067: -0.04 mag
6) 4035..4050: -0.10 mag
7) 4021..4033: -0.15 mag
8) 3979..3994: -0.01 mag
